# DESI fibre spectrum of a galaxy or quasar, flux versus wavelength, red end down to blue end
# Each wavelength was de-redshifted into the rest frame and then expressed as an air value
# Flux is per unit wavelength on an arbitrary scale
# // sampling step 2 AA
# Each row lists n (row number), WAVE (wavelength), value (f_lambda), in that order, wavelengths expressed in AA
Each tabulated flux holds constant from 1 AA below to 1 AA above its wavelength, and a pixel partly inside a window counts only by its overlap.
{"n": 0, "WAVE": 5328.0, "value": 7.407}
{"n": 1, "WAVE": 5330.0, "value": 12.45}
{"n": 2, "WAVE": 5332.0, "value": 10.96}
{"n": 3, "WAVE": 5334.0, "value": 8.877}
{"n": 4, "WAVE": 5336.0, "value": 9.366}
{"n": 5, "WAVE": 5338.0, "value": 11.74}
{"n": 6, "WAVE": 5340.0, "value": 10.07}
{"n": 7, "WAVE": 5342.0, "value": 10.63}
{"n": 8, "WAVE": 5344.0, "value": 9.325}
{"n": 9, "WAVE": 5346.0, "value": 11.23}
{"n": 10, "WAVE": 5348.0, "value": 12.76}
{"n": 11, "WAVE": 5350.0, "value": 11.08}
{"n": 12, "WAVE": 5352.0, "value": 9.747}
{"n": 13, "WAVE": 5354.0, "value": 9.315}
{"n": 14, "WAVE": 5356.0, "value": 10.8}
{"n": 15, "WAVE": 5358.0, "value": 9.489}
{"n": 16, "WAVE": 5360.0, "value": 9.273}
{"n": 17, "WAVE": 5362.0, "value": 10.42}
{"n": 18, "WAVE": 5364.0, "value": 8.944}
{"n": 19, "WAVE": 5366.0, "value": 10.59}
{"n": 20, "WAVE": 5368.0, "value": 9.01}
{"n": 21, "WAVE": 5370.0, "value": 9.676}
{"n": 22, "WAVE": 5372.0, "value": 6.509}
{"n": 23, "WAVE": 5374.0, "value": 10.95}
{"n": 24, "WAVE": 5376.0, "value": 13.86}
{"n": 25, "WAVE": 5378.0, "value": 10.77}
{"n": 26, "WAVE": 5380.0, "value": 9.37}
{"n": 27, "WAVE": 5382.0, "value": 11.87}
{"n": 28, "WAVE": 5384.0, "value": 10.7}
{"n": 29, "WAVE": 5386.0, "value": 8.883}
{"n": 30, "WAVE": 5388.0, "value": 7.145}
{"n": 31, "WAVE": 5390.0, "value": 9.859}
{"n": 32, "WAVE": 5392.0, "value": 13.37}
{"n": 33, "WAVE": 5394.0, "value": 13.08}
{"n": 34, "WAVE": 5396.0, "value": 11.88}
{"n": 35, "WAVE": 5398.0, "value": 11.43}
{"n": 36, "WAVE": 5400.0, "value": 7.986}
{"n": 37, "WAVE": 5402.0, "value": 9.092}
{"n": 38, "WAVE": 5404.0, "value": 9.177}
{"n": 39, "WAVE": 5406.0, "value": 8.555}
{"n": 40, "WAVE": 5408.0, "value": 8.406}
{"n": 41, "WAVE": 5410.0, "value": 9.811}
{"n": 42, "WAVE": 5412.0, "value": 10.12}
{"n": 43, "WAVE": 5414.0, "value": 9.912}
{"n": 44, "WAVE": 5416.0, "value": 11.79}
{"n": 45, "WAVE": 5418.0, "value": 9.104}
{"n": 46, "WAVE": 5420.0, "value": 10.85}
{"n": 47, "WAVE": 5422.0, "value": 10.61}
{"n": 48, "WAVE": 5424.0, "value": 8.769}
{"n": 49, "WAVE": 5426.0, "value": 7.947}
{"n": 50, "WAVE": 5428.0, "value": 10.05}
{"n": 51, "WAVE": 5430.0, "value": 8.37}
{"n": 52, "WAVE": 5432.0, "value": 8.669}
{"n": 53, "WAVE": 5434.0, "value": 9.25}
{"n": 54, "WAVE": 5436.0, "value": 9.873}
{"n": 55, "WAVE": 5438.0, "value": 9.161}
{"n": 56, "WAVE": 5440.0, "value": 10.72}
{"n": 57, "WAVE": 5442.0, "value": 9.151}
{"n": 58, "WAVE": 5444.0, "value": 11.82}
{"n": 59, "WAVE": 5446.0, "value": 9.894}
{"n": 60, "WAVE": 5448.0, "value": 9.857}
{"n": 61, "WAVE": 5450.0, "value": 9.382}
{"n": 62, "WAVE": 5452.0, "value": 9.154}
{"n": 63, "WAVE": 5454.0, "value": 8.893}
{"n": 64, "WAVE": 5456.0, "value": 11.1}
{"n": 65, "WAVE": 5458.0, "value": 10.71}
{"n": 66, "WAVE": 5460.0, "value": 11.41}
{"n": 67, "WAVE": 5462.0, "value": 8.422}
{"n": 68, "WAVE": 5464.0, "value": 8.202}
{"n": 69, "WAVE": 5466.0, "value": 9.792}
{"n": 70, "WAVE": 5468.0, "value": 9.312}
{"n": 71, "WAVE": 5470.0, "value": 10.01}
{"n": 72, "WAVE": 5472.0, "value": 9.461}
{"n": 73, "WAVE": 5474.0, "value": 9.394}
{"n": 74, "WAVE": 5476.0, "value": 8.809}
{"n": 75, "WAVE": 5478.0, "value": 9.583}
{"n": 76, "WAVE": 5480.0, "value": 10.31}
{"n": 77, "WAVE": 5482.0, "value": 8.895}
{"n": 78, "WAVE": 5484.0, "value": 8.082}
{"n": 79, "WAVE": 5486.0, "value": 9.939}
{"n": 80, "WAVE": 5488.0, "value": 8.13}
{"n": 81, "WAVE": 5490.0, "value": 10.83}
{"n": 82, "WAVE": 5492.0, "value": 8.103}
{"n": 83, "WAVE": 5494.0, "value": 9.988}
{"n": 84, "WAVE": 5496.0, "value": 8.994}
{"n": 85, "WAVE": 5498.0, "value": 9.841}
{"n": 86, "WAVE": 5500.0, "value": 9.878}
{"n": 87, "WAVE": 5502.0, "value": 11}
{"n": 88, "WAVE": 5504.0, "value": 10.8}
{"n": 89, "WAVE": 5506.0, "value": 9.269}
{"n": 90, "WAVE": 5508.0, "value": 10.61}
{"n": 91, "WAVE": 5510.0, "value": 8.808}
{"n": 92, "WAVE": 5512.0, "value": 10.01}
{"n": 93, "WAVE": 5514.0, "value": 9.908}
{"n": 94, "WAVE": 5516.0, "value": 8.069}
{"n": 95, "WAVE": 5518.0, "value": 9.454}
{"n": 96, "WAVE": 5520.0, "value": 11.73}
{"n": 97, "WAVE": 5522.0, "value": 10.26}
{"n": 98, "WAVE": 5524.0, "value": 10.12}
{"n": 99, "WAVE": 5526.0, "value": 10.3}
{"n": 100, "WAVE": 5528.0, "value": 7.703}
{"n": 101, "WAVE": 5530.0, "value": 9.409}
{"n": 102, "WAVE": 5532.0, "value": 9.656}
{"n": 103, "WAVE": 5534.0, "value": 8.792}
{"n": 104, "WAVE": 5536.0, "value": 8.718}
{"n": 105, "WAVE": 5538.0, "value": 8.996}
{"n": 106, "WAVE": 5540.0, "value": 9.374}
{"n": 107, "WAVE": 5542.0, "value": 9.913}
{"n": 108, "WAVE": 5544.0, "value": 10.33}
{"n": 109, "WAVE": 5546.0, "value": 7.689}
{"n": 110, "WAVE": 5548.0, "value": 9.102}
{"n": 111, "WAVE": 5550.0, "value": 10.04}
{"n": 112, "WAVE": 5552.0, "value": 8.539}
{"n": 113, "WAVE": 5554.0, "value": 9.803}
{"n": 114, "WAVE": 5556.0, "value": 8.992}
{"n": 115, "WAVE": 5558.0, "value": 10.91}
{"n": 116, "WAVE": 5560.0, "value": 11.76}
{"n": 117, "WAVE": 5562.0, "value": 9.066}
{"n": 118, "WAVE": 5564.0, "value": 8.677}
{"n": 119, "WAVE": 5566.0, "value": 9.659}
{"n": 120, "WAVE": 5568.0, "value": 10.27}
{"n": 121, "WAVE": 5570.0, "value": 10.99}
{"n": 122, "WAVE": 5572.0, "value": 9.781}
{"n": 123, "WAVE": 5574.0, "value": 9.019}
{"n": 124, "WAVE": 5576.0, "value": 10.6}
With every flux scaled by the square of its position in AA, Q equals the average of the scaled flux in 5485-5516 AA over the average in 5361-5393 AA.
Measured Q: 1.0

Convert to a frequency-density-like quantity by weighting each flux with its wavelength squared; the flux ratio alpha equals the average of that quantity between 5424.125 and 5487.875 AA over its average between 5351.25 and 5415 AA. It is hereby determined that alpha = 1.0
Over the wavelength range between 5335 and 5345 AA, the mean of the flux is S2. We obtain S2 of 10.2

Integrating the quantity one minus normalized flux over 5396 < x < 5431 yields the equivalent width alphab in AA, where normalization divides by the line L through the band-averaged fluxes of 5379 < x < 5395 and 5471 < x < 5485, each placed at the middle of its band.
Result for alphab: 1.9 AA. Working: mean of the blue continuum 10.5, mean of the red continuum 9.22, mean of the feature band 9.6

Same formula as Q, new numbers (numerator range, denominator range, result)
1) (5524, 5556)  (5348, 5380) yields 0.98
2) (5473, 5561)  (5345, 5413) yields 0.99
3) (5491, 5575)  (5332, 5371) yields 1.01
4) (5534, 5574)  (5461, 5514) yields 1.03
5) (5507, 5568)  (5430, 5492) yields 1.03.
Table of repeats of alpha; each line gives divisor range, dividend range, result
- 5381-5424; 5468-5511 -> 0.97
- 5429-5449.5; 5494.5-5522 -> 1.05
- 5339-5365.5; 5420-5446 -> 0.97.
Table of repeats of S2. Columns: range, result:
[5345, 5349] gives 12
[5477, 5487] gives 9.36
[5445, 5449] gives 9.88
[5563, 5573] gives 9.88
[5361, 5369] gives 9.74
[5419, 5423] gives 10.7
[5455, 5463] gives 10.4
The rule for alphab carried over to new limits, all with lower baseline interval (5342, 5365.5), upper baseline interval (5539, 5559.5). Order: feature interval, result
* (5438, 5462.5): -0.4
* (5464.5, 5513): 0.9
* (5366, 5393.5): -0.2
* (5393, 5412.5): 0.2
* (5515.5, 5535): 0.1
